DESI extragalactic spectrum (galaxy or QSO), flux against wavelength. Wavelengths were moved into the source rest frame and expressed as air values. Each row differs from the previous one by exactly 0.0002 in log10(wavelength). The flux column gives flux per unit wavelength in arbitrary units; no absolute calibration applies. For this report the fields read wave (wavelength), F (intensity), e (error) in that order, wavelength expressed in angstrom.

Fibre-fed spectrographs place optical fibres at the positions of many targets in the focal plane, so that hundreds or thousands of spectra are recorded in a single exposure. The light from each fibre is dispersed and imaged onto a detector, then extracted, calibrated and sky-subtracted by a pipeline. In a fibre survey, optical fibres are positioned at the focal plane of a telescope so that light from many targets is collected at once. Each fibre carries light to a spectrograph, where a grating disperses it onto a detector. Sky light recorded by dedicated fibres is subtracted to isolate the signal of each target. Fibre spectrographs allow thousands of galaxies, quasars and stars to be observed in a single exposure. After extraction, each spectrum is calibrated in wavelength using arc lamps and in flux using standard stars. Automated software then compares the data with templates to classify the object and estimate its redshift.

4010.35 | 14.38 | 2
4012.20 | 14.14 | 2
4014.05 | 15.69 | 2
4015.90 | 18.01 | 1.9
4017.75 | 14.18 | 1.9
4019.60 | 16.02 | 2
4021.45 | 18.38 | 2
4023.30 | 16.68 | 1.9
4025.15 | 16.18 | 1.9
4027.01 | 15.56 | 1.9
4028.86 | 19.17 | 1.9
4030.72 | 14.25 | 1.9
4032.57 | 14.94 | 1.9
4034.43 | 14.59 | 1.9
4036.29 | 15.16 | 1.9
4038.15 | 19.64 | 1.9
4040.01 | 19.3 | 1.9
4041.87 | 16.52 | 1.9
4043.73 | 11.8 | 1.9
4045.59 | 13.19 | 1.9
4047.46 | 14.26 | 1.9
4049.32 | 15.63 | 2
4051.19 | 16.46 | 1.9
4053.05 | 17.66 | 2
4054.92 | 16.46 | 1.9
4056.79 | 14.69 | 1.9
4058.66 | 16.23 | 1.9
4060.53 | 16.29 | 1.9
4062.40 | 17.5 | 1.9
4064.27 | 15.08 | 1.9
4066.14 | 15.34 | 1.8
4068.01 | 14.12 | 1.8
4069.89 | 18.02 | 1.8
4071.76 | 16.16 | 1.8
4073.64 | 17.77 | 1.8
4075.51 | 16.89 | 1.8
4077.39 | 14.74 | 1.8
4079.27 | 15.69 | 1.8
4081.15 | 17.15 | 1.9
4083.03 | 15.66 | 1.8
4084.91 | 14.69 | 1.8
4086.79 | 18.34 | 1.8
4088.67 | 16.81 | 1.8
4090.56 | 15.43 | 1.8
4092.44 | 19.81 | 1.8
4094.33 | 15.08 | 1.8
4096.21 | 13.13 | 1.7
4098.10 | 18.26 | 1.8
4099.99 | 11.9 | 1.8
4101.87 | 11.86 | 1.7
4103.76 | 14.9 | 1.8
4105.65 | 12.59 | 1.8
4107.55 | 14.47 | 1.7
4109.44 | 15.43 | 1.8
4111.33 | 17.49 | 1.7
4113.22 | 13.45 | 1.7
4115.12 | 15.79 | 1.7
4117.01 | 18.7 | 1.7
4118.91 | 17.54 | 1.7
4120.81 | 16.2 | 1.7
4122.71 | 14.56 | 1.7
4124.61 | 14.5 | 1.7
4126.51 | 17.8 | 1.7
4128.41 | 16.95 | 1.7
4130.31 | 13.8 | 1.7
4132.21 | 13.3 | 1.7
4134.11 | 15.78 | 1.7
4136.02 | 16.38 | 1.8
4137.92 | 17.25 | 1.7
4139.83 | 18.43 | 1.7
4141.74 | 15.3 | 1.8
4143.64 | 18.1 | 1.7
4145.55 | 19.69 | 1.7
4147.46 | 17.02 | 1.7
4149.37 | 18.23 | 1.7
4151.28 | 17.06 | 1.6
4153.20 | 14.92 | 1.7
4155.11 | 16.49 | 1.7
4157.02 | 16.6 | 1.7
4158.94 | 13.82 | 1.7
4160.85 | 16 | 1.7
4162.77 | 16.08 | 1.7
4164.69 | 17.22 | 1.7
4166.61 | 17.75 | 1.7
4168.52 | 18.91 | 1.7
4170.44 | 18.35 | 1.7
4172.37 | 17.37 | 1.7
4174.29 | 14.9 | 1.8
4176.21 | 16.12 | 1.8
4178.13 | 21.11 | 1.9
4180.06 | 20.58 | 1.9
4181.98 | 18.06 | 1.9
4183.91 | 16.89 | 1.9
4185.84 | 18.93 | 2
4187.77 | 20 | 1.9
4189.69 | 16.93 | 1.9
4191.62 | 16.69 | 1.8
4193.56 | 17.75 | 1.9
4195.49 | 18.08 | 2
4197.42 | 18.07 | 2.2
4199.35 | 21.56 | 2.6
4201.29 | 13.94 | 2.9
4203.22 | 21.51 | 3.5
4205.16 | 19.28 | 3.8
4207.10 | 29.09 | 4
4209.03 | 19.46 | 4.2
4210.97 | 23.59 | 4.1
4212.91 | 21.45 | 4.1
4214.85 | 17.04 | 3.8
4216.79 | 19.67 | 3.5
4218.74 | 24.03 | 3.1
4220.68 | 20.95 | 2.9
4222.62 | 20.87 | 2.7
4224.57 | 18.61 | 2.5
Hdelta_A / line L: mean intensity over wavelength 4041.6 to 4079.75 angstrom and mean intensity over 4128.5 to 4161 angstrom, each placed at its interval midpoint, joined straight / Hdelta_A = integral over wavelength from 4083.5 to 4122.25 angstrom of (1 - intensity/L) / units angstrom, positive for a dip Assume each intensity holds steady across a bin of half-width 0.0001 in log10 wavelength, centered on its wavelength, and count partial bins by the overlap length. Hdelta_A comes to 1.2 angstrom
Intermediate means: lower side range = 15.7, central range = 15.6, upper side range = 16.4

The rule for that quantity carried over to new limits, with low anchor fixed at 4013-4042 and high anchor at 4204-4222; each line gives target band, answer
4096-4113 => 3.8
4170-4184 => 1.8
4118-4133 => 2.8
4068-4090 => 1.8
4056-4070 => 1.4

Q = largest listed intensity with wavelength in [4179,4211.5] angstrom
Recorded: 29.09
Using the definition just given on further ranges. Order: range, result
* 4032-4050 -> 19.64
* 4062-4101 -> 19.81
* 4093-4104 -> 18.26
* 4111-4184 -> 21.11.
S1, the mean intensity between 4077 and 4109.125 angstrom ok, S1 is 15.3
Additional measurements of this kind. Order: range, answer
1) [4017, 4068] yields 15.9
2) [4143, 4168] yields 16.9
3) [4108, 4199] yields 17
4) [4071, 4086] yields 16.1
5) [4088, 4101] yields 15.7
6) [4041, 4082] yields 15.8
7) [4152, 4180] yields 17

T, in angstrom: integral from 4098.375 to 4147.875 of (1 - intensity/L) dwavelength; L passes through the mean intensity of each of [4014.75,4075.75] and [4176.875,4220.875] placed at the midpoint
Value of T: 6.1 angstrom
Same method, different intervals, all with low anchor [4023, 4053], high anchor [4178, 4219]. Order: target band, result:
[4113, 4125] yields 1.2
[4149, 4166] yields 2.2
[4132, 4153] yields 1.5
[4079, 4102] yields 1.7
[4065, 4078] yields 0.4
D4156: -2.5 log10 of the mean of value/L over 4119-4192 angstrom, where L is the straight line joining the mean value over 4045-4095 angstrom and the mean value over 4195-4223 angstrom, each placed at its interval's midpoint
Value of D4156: 0.12 mag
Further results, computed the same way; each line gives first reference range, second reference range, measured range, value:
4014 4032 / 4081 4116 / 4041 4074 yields 0.02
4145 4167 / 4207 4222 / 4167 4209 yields 0.03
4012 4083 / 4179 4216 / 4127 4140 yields 0.13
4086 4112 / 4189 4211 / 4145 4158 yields 0.03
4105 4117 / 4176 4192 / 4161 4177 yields 0.05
